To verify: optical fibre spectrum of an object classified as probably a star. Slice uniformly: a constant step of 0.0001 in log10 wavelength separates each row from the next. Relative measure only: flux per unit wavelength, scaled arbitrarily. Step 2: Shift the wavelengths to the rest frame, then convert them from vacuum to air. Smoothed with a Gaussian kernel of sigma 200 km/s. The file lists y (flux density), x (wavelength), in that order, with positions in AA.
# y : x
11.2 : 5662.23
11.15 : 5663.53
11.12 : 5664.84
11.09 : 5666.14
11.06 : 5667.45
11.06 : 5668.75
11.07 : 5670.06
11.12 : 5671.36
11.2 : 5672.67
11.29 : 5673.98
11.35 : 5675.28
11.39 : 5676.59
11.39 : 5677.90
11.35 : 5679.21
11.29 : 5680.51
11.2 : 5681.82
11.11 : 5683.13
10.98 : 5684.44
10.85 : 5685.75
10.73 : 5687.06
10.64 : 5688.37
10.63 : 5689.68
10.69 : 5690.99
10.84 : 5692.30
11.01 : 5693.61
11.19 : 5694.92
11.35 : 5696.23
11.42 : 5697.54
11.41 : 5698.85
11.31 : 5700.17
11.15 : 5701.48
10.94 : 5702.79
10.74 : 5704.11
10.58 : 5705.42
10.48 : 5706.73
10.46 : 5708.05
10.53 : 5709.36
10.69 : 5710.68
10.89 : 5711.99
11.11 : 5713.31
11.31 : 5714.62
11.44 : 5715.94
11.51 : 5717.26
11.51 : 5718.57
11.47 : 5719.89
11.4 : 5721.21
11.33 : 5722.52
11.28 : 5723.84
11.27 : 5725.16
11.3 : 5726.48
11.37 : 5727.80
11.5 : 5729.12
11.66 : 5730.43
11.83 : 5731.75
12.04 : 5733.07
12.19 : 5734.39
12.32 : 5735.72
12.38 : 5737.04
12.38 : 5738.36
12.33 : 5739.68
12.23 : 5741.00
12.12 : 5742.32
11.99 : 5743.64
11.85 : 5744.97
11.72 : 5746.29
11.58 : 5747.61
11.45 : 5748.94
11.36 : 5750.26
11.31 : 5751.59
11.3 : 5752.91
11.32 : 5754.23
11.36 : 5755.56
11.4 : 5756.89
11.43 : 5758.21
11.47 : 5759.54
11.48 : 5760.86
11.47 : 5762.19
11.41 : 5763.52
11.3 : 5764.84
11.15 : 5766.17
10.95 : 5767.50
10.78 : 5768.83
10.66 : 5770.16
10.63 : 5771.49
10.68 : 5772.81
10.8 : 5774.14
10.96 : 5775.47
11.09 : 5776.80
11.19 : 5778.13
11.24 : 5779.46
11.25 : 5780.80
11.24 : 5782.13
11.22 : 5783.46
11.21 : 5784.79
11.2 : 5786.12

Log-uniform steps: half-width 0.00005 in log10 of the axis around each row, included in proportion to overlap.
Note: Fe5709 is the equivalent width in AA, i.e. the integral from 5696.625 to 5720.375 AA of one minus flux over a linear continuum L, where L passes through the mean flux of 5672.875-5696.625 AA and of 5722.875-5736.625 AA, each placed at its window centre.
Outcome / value 0.7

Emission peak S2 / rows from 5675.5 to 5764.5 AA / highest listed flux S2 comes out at 12.38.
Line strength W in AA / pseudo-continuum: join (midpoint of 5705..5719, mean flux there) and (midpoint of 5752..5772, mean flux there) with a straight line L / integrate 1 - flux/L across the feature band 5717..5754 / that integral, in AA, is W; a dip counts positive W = -2.12 AA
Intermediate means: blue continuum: 11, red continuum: 11.2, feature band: 11.7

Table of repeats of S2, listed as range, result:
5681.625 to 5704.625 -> 11.42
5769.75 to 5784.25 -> 11.25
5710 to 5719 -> 11.51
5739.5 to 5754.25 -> 12.33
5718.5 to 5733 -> 11.83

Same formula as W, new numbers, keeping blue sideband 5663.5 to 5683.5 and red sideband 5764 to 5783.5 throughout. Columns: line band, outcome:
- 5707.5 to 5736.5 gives -0.74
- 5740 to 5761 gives -1.04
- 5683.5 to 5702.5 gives 0.26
